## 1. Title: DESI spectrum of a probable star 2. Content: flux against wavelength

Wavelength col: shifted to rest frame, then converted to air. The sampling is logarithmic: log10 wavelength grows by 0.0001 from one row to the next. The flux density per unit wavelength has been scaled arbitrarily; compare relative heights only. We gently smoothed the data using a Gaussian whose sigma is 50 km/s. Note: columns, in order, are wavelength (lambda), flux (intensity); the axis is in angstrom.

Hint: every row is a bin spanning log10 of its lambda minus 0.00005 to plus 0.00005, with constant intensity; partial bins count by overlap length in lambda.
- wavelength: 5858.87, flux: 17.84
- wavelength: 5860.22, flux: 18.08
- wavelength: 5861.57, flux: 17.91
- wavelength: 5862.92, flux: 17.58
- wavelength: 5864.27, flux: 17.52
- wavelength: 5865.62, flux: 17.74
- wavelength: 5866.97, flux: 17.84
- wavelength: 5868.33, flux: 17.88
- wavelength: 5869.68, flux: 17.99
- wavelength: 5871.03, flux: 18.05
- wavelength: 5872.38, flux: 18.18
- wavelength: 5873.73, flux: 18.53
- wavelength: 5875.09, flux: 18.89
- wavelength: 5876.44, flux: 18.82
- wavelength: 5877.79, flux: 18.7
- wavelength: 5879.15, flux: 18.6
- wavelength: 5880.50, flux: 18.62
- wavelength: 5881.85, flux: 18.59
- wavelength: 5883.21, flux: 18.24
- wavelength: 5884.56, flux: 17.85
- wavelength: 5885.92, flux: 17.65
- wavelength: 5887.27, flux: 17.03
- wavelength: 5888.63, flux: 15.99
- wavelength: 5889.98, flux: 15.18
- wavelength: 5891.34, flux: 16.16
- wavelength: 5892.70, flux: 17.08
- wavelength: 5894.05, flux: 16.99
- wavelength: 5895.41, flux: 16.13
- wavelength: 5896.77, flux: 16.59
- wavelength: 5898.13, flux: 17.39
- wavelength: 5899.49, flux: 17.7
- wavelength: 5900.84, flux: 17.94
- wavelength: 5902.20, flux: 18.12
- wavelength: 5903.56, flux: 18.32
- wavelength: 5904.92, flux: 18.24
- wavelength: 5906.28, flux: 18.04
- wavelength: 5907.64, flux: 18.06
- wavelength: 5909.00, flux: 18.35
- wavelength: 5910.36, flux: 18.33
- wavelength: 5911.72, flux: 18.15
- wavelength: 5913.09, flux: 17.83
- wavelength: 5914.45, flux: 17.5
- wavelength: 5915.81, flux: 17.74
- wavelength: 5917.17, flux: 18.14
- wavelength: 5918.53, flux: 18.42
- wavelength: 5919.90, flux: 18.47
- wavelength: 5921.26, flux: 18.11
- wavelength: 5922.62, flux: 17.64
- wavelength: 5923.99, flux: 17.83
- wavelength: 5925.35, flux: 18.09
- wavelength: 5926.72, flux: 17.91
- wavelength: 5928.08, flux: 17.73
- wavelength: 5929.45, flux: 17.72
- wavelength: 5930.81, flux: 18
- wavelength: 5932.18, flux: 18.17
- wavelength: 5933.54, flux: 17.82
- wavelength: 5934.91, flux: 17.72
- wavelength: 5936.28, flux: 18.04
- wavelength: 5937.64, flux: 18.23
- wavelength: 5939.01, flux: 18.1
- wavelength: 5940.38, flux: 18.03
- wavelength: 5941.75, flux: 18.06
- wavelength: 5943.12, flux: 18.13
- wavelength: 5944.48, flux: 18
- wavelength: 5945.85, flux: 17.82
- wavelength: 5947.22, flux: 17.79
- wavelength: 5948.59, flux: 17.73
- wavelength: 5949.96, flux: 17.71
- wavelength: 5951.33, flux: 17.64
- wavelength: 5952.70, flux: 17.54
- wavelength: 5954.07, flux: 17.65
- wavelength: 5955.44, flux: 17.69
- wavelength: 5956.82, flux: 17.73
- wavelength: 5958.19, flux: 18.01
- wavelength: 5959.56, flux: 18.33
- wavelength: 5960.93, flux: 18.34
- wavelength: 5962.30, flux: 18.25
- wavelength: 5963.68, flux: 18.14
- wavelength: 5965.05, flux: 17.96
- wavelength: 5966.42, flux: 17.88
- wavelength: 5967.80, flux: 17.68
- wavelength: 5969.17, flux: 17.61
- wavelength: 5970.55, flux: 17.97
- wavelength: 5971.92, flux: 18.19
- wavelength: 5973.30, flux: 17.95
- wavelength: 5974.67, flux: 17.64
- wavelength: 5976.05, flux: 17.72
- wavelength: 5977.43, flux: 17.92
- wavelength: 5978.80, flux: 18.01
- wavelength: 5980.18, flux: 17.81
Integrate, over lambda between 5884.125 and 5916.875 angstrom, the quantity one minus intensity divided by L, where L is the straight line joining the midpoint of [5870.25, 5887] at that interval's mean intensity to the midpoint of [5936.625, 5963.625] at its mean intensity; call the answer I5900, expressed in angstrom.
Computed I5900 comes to 1.4 angstrom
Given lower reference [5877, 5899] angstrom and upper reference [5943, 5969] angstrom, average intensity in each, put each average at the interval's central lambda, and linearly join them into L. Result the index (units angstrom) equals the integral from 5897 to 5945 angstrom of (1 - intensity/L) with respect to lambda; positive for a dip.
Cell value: -1.1 angstrom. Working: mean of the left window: 17.3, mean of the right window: 17.9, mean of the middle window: 18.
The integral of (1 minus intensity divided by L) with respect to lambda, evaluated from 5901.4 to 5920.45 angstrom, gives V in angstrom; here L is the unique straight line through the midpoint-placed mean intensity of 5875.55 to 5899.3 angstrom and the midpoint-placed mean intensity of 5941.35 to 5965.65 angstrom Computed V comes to -0.57 angstrom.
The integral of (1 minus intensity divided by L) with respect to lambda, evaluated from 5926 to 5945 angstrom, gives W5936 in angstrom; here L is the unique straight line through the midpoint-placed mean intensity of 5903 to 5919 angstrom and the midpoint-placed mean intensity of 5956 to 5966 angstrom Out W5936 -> 0.1 angstrom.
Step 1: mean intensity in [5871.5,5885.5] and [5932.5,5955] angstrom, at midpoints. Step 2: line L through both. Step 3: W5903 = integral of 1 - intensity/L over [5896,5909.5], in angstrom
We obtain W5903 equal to 0.3 angstrom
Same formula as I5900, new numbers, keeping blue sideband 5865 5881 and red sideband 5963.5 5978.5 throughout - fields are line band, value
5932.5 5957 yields 0.2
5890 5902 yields 0.8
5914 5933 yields 0.1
